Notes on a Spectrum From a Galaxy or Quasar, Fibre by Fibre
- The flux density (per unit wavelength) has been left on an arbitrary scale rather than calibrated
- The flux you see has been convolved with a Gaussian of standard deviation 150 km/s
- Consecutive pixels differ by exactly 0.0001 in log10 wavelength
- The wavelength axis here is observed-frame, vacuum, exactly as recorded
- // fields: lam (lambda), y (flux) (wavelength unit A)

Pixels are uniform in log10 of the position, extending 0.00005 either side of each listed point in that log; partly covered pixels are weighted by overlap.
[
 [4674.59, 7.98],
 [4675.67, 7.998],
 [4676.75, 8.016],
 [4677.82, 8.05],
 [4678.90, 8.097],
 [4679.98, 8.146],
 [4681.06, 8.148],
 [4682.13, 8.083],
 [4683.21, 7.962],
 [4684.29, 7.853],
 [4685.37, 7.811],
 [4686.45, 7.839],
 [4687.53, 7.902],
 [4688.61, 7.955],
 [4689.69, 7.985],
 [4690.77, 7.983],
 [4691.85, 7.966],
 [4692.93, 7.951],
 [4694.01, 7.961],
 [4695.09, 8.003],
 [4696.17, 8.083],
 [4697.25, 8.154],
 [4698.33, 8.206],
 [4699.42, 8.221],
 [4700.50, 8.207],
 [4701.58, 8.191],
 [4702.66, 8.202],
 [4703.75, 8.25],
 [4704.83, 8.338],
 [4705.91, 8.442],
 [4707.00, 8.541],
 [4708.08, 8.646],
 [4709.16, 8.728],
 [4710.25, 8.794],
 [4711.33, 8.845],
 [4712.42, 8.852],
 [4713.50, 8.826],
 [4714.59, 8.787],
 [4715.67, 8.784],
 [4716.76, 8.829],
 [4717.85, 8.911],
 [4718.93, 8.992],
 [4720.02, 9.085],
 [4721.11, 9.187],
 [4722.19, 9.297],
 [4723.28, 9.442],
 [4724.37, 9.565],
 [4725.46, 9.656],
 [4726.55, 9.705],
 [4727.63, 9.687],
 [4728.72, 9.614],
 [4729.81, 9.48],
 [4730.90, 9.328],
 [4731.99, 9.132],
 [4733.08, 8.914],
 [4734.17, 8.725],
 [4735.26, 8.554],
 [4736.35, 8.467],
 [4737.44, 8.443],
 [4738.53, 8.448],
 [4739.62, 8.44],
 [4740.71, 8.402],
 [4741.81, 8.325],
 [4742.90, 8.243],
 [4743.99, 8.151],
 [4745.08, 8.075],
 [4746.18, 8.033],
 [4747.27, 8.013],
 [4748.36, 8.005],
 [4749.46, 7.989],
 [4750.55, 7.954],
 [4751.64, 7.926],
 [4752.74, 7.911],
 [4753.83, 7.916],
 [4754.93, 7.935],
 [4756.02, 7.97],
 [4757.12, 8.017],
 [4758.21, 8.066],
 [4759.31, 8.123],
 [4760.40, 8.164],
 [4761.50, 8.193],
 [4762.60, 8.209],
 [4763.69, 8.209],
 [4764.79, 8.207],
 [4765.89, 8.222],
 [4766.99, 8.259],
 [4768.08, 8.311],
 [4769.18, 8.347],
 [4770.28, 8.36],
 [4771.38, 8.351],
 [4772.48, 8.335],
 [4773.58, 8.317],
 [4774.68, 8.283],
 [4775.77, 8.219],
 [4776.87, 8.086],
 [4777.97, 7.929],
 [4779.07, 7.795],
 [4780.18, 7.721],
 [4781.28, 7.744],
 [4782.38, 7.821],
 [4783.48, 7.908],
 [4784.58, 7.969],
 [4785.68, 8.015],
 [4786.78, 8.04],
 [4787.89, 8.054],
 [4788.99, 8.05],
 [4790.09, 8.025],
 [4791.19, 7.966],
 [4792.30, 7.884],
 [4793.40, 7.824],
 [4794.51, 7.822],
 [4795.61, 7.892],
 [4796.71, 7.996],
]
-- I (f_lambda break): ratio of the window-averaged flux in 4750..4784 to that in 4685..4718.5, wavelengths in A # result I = 0.97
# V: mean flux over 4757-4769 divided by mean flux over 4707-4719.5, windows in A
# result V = 0.93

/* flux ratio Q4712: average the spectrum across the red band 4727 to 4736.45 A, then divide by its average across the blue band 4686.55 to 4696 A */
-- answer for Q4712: 1.15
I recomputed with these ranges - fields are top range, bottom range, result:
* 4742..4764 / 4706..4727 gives 0.89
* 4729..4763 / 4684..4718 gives 1.00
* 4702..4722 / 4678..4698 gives 1.09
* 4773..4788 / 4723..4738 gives 0.87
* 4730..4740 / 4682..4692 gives 1.10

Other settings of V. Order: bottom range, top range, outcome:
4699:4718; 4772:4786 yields 0.93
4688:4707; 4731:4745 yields 1.05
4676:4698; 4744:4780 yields 1.01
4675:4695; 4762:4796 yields 1.01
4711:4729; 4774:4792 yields 0.87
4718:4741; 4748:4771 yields 0.89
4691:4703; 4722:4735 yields 1.16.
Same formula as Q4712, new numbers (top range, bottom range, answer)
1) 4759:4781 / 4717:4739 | 0.90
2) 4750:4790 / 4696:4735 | 0.91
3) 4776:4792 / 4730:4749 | 0.94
